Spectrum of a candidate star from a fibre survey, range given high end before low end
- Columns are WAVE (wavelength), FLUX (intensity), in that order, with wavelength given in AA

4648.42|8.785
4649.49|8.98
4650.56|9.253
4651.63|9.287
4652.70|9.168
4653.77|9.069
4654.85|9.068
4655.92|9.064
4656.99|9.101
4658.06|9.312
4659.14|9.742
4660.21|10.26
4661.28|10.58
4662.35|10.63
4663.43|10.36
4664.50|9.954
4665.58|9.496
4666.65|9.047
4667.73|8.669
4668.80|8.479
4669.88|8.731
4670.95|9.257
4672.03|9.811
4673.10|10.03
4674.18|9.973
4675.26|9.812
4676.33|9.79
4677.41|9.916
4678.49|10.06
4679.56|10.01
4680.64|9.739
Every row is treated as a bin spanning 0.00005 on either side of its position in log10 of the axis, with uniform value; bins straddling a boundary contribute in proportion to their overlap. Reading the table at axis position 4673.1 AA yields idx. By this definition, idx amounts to 10.03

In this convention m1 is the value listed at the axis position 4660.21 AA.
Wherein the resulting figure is 10.26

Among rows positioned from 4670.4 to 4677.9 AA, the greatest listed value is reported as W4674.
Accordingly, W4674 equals 10.03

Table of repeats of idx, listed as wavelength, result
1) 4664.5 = 9.954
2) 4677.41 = 9.916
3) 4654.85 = 9.068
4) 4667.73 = 8.669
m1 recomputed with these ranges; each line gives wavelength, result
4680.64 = 9.739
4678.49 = 10.06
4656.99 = 9.101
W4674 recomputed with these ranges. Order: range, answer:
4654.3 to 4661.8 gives 10.58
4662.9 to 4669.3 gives 10.36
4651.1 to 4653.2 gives 9.287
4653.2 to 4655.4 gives 9.069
